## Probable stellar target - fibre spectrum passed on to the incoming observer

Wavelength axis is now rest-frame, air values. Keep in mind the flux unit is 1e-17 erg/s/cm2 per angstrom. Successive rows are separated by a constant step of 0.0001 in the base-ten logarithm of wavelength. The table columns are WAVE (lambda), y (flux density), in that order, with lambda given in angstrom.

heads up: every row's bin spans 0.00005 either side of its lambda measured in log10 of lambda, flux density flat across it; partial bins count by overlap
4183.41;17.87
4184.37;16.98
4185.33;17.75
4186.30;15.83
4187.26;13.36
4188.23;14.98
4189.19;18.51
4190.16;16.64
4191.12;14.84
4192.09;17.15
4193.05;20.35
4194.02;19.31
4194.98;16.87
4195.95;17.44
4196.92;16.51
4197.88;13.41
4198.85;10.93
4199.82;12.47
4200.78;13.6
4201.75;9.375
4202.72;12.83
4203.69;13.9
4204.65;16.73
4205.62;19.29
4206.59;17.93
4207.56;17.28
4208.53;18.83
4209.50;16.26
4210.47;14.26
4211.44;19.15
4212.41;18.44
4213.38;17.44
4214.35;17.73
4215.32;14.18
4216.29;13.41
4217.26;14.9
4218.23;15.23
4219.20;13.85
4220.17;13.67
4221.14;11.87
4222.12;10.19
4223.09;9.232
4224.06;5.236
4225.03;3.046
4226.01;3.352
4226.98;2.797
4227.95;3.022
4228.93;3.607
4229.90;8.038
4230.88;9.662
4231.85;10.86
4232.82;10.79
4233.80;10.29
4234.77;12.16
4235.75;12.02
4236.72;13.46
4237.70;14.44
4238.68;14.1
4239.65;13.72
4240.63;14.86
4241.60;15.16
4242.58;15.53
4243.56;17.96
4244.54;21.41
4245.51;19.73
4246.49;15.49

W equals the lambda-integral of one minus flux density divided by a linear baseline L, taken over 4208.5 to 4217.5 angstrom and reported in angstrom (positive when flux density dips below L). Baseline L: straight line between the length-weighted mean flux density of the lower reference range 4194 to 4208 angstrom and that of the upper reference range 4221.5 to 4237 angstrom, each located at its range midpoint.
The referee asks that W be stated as -3.25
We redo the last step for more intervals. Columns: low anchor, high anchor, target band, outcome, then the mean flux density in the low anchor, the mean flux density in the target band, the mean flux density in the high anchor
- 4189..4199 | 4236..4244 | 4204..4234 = 6.6 angstrom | 16.7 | 12.3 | 14.8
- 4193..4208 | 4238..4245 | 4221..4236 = 7.7 angstrom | 15.4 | 7.73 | 16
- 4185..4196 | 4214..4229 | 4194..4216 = -4.0 angstrom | 16.9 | 15.7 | 9.8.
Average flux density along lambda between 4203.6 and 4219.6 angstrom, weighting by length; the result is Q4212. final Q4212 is 16.5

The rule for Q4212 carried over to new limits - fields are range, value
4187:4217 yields 15.9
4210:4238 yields 11.2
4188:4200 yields 16.2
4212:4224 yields 13.8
